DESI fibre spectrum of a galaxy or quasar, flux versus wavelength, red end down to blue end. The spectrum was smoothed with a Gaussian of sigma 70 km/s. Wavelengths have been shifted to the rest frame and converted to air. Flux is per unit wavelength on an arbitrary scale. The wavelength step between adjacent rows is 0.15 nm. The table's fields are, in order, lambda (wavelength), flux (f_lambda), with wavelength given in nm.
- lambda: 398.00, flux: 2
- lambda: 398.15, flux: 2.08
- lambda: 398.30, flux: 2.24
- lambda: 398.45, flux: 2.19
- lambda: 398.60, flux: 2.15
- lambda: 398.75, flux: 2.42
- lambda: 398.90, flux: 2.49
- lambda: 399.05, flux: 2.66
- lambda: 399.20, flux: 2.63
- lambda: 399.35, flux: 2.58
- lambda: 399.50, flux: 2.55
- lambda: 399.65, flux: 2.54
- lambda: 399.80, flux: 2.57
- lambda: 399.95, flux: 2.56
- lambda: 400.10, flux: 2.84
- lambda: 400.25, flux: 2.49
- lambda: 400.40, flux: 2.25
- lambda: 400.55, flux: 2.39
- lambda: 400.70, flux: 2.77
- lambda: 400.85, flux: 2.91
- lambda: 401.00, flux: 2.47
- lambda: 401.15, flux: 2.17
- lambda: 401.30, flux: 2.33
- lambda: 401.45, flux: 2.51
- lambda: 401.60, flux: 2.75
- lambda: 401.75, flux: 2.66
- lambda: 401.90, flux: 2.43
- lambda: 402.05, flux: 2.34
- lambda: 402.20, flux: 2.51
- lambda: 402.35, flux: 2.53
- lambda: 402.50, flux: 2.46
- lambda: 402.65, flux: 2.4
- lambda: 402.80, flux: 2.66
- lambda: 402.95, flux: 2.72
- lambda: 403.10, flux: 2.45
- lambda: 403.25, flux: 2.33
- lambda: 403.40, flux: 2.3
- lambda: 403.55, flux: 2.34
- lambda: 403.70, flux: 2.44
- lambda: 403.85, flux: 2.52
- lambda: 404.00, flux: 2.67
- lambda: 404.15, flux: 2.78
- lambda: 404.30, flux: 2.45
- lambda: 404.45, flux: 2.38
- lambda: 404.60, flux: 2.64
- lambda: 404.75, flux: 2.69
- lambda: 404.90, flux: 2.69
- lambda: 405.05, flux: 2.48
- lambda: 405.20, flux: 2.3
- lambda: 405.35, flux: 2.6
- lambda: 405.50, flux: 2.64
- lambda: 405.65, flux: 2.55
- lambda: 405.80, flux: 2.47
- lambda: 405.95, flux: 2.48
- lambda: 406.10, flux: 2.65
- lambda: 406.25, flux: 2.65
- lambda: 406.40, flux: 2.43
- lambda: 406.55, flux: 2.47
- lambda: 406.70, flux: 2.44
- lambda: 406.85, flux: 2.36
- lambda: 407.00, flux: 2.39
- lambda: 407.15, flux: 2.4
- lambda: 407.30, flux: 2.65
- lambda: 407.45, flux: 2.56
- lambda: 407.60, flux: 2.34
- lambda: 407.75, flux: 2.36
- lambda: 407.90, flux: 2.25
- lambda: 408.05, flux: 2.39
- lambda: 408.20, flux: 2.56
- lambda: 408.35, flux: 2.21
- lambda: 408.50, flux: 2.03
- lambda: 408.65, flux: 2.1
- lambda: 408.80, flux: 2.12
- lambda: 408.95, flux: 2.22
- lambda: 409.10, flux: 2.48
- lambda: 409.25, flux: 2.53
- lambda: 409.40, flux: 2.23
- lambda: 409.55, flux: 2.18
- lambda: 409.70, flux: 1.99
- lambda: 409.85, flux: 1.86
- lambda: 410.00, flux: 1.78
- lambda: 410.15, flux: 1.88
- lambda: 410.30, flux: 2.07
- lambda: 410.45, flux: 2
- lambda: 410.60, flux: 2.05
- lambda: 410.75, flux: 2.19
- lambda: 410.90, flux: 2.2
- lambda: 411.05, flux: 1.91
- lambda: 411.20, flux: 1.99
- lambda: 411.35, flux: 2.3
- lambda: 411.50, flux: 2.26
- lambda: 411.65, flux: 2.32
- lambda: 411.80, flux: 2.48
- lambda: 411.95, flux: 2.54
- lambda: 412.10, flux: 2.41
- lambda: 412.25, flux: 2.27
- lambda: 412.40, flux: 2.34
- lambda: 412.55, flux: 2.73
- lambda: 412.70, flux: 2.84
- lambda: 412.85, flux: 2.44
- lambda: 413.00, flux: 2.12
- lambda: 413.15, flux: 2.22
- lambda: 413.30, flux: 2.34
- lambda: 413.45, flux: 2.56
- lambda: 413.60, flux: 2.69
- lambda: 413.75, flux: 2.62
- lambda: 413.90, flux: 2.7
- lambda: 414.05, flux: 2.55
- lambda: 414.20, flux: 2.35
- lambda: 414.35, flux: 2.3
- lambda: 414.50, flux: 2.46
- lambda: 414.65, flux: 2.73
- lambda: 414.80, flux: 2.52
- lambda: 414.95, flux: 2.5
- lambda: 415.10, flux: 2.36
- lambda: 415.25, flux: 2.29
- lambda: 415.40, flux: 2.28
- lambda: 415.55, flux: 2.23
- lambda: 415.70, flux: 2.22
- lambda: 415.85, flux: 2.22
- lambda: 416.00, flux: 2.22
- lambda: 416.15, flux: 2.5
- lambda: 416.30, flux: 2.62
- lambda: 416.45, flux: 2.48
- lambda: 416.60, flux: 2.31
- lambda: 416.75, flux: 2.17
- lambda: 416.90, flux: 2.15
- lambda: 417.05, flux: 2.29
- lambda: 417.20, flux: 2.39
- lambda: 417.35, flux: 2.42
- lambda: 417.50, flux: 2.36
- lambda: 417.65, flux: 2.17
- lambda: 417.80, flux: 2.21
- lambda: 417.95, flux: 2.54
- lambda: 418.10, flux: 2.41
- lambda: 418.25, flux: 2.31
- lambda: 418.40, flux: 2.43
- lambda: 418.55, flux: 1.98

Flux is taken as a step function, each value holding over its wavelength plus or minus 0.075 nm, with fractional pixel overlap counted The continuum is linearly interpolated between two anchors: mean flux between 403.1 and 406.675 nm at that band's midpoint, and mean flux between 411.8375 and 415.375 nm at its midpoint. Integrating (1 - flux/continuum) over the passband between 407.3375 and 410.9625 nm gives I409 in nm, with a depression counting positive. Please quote 0.43 nm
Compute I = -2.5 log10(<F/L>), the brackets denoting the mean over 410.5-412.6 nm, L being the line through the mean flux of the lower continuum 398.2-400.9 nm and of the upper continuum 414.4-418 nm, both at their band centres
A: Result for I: 0.06 mag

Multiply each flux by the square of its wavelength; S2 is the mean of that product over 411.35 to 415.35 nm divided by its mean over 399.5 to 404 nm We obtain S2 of 1.0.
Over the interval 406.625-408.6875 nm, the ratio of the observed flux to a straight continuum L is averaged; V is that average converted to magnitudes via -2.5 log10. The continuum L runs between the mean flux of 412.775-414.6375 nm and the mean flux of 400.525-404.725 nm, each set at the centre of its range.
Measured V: 0.06 mag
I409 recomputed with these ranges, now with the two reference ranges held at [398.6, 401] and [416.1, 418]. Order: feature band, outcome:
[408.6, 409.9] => 0.13 nm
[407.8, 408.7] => 0.07 nm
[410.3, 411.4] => 0.15 nm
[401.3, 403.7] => 0.04 nm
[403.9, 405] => -0.05 nm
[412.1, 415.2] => -0.11 nm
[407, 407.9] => 0.01 nm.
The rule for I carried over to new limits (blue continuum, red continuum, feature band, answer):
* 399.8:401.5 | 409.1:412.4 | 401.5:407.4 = -0.056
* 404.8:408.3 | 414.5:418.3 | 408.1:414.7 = 0.056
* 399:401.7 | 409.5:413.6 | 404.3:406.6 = -0.056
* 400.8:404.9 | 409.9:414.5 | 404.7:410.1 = 0.021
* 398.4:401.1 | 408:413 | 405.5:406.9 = -0.070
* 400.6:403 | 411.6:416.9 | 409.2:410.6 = 0.200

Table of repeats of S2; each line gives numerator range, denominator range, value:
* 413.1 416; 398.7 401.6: 1.02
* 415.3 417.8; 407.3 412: 1.08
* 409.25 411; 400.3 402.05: 0.86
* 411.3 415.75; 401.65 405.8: 1.01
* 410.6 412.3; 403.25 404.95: 0.92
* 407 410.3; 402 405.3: 0.92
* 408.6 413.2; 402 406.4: 0.91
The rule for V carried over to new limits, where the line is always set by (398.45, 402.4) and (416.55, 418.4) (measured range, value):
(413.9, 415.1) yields -0.06 mag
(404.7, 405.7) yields -0.04 mag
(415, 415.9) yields 0.03 mag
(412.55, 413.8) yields -0.06 mag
